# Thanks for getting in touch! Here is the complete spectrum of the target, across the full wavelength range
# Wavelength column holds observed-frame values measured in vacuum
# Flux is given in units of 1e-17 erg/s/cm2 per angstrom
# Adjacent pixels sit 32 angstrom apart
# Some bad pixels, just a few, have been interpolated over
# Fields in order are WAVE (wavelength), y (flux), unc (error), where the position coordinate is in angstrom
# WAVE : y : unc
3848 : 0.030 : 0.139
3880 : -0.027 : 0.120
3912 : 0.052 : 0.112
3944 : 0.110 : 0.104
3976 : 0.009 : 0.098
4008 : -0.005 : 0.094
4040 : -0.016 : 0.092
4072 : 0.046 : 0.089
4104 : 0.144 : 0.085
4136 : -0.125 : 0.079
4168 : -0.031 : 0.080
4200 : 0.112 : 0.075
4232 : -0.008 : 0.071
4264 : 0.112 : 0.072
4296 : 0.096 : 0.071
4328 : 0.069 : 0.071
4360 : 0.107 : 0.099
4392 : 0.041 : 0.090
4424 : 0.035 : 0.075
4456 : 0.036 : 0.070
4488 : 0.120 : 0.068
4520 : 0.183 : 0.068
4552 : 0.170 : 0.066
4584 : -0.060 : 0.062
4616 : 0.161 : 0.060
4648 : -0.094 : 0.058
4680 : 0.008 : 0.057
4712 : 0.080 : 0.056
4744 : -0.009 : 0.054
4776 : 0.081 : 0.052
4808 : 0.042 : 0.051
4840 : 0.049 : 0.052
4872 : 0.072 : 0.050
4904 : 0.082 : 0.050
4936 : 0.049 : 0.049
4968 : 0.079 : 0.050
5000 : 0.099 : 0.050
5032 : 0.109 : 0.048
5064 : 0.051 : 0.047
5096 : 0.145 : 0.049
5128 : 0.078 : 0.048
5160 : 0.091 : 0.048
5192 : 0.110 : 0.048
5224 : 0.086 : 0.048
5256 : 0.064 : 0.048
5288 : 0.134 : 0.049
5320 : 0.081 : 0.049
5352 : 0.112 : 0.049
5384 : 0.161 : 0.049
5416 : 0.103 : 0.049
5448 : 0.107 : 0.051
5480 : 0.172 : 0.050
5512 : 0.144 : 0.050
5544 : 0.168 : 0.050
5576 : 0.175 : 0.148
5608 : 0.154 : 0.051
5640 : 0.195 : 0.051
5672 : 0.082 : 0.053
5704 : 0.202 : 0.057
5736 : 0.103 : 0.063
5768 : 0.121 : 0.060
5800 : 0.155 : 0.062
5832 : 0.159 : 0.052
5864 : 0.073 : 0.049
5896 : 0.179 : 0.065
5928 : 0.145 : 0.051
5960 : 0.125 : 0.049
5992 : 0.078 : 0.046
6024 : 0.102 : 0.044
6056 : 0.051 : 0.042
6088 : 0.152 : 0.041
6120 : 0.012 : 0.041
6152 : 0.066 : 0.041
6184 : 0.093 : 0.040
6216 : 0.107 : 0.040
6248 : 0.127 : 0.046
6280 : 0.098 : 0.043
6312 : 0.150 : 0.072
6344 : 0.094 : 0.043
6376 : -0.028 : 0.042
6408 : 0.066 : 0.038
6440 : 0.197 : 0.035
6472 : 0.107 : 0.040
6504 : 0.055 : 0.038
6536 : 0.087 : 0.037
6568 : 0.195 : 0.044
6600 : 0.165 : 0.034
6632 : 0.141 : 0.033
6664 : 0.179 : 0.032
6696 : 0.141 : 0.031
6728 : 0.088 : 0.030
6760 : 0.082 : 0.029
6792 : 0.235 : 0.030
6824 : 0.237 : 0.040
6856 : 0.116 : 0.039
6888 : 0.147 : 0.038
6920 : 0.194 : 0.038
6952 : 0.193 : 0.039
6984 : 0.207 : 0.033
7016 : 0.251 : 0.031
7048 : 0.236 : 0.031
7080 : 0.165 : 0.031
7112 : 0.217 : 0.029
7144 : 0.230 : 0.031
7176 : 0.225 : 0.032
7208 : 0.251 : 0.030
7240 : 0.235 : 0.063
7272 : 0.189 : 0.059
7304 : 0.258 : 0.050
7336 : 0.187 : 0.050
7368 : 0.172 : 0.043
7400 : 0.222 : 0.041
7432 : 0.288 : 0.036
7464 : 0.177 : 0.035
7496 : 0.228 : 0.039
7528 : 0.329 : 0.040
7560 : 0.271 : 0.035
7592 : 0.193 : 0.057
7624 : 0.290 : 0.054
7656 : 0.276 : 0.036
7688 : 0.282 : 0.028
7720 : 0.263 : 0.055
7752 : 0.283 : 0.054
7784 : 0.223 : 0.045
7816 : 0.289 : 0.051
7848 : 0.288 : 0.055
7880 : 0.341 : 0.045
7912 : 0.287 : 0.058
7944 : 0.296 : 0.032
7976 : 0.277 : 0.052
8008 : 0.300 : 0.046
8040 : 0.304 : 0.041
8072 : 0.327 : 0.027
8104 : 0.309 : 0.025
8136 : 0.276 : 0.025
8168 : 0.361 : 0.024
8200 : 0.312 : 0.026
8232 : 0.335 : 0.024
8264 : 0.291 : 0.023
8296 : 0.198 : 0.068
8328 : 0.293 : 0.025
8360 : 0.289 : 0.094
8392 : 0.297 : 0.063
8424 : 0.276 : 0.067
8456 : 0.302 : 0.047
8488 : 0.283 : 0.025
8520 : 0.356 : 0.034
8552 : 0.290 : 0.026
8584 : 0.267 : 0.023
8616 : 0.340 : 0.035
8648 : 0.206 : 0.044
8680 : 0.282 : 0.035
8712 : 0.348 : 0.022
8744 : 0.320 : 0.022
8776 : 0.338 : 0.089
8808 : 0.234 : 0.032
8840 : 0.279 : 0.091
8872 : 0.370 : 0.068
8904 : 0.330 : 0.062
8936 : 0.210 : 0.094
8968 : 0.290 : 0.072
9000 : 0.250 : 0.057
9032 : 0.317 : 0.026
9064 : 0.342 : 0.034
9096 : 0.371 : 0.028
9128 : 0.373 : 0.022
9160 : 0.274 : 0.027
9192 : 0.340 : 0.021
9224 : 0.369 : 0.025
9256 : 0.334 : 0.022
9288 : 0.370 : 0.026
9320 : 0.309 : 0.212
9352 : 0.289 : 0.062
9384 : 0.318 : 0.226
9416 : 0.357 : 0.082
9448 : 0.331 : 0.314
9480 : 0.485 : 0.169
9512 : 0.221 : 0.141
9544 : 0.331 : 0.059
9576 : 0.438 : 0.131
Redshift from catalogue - 0.702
